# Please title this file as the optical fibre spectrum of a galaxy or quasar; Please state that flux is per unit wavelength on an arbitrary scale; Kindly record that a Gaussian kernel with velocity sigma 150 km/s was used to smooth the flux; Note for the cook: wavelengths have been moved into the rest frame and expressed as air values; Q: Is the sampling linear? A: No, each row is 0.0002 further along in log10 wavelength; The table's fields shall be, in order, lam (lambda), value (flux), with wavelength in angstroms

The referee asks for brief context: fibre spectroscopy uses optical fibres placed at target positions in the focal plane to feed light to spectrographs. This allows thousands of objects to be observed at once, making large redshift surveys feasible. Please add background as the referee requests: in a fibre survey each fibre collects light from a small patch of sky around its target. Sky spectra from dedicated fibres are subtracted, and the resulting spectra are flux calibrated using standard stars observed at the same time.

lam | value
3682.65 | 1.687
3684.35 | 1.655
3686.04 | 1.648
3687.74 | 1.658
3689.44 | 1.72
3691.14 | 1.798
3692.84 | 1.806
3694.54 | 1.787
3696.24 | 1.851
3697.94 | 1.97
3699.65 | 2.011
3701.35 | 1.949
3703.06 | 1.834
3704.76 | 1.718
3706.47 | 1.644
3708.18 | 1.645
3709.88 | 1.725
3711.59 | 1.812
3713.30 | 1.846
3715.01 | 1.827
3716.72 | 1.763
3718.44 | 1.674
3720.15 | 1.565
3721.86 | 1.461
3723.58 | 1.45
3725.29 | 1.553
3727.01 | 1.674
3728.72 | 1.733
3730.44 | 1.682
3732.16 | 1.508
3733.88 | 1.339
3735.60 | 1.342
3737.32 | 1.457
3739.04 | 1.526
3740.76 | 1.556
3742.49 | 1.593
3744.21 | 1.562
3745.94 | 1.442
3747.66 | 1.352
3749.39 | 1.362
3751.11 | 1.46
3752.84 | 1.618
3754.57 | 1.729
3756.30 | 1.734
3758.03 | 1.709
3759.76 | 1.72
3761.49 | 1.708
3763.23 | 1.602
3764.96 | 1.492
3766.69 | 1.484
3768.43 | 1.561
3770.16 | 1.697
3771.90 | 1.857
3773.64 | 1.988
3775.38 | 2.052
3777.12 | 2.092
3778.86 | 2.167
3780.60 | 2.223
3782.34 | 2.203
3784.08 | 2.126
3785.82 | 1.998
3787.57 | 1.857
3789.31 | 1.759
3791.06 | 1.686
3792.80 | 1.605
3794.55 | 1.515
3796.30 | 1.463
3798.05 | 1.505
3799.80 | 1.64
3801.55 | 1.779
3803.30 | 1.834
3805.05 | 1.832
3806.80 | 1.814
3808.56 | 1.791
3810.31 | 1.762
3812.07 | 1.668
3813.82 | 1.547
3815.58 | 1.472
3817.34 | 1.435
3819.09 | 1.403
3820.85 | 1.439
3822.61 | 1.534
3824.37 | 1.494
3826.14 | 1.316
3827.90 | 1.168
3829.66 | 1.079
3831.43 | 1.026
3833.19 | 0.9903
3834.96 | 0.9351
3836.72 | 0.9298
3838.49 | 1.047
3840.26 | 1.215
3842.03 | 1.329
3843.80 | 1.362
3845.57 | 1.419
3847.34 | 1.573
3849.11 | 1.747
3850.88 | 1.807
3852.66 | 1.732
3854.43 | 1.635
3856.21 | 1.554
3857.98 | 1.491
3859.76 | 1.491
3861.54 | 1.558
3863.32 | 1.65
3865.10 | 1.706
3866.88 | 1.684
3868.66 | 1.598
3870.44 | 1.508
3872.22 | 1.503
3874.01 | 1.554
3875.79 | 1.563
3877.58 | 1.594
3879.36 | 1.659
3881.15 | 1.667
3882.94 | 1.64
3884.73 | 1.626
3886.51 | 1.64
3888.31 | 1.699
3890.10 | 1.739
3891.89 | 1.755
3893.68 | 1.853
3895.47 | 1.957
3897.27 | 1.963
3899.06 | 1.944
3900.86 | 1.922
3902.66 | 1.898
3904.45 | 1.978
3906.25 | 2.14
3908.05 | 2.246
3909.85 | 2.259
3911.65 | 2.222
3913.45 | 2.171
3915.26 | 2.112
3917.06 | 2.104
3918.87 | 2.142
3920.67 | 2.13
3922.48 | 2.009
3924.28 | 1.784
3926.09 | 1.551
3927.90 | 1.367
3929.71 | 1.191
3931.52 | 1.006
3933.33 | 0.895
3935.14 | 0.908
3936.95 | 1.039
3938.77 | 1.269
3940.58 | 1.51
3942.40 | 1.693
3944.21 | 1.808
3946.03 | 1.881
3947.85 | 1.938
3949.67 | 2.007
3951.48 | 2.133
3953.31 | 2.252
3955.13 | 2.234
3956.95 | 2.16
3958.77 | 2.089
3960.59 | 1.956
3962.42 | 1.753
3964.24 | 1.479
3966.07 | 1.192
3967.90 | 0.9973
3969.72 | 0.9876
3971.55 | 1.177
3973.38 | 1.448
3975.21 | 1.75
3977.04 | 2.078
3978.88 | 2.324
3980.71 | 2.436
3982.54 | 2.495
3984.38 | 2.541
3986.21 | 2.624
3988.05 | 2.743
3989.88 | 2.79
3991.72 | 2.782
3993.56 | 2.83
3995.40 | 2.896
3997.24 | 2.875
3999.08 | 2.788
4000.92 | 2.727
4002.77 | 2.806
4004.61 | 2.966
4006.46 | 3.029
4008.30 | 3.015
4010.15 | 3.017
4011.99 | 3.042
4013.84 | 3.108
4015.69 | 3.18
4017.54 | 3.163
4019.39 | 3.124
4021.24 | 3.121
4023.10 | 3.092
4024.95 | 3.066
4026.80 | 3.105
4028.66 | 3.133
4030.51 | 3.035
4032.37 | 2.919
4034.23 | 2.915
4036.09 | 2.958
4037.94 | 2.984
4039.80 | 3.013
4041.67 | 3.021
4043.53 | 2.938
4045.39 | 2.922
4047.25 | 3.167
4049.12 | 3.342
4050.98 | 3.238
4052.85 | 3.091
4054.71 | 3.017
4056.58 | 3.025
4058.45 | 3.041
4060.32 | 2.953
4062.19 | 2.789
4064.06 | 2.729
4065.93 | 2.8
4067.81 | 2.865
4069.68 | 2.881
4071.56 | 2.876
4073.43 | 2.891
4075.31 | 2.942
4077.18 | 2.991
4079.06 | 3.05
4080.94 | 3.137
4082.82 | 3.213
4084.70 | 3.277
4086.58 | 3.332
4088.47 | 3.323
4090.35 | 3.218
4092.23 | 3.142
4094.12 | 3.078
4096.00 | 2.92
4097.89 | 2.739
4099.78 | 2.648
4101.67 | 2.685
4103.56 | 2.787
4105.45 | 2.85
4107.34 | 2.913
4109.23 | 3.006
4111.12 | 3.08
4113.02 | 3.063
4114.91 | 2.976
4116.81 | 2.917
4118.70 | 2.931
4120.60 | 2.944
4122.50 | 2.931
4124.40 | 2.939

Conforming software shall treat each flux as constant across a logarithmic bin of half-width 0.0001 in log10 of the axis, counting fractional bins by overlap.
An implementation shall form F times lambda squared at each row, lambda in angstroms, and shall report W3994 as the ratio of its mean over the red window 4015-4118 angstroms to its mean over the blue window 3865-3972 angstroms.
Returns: 1.9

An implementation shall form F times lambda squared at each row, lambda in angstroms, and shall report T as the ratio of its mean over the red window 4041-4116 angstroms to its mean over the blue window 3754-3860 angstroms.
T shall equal 2.15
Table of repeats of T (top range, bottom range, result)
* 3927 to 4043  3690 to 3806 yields 1.54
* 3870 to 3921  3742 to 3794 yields 1.14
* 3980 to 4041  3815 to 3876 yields 2.23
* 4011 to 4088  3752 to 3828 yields 2.03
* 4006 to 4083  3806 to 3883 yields 2.26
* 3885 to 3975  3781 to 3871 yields 1.19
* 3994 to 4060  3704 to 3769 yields 2.20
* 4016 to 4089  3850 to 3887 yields 2.07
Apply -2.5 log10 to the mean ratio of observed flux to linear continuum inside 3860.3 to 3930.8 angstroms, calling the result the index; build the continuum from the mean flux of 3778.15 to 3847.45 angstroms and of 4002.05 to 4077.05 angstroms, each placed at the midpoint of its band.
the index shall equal 0.16 mag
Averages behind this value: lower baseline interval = 1.55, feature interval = 1.8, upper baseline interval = 3.01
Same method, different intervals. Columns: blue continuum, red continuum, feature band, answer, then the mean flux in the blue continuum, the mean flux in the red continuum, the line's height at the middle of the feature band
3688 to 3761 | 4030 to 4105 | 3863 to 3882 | 0.36 mag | 1.65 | 3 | 2.23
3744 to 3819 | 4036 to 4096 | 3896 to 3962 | 0.29 mag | 1.72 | 3.04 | 2.4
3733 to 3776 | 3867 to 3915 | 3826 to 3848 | 0.42 mag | 1.6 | 1.82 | 1.73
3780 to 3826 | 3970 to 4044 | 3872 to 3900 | 0.24 mag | 1.7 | 2.76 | 2.13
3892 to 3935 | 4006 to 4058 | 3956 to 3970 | 0.41 mag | 1.84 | 3.06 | 2.35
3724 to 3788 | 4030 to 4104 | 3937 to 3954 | 0.36 mag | 1.69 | 3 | 2.49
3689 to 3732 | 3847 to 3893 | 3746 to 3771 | 0.08 mag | 1.74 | 1.63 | 1.7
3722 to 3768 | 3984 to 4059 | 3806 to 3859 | 0.37 mag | 1.55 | 2.98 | 2.01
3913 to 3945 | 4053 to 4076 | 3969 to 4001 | -0.10 mag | 1.58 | 2.91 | 2.13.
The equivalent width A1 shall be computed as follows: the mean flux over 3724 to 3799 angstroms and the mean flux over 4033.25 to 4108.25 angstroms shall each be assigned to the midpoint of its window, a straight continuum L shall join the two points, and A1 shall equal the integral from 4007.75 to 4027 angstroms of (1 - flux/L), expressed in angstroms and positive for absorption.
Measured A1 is -2.3 angstroms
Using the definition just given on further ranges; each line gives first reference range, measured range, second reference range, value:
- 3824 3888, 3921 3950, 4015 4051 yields 9.2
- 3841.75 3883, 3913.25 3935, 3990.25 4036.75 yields 4.9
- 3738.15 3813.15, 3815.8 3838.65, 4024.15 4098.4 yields 8.5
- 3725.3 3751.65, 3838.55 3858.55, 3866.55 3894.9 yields 1.3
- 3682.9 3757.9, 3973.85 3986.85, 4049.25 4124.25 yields 1.6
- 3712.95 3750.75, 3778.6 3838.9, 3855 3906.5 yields 2.1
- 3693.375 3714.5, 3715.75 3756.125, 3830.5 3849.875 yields 3.2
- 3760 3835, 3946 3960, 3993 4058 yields 2.6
